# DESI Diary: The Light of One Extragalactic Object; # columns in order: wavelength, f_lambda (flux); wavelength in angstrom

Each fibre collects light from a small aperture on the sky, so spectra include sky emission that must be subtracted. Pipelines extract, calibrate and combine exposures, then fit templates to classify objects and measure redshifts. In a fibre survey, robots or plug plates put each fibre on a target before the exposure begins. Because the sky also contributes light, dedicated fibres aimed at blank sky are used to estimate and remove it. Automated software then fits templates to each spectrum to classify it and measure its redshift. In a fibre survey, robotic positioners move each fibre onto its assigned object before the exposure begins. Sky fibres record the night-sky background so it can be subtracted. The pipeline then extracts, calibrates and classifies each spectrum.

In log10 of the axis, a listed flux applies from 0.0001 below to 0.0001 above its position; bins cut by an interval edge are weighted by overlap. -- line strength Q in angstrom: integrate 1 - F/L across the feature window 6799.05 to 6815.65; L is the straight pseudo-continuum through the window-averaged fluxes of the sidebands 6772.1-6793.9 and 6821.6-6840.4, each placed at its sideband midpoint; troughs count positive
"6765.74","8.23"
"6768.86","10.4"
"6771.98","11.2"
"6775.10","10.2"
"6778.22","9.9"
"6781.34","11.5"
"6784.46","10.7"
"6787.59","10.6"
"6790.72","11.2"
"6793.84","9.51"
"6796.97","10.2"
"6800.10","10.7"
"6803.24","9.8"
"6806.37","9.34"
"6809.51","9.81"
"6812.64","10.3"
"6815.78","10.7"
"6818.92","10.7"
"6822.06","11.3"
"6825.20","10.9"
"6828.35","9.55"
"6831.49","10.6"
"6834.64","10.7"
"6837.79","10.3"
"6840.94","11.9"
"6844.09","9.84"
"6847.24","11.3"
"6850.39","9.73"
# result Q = 0.91 angstrom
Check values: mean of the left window 10.6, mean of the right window 10.6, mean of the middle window 10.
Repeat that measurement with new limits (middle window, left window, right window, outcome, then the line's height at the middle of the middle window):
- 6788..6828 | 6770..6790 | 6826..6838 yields 0.53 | 10.5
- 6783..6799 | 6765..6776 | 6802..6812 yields -0.90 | 9.89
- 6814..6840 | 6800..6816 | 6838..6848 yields -0.35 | 10.5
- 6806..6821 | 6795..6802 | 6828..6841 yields 0.24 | 10.4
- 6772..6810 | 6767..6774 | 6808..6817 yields 0.44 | 10.5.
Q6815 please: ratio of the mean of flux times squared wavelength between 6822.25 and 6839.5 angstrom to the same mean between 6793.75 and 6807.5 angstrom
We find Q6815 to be 1.06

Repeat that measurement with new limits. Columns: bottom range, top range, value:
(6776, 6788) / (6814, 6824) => 1.03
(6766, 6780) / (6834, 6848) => 1.08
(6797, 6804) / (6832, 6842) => 1.07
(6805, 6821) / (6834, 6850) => 1.06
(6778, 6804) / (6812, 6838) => 1.02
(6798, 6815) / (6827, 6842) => 1.06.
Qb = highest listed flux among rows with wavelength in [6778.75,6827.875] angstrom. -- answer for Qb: 11.5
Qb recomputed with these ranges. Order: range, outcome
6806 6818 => 10.7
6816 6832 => 11.3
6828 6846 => 11.9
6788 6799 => 11.2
